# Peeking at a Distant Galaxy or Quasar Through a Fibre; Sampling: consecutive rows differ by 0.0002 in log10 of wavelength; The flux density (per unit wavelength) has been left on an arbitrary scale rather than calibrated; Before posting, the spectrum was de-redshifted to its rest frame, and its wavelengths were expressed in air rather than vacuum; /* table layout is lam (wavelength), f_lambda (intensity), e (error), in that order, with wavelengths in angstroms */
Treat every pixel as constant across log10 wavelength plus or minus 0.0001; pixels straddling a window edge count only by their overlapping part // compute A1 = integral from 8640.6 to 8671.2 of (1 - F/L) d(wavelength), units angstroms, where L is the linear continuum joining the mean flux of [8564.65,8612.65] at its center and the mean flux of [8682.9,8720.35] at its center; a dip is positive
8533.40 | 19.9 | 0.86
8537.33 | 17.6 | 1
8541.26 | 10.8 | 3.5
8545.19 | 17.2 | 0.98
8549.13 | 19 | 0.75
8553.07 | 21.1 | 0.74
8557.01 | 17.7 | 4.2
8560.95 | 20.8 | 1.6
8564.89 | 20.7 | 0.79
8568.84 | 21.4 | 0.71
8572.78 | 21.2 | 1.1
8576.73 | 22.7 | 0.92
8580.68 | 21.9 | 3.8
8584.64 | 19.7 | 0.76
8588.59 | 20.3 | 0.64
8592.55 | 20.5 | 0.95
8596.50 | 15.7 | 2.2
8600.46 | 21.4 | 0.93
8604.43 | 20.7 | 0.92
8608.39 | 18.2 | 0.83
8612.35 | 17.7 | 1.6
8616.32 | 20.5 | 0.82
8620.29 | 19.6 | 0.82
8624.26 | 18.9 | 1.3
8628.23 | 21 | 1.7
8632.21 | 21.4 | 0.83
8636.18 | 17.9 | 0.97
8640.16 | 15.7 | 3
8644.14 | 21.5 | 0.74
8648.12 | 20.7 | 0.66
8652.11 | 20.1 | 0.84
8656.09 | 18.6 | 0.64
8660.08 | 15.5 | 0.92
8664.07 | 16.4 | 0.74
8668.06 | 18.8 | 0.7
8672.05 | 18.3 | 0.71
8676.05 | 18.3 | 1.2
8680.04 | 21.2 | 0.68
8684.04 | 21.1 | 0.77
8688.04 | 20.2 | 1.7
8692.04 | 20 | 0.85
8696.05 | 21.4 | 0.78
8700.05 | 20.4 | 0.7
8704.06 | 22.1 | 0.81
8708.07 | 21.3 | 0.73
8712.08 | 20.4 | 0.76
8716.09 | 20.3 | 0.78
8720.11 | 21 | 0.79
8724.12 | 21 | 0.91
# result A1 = 2.9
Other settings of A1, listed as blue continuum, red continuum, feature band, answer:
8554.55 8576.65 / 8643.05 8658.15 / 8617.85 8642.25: 1.3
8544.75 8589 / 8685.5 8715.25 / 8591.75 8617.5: 1.7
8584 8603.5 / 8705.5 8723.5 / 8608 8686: 4.0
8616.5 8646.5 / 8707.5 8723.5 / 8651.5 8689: 2.5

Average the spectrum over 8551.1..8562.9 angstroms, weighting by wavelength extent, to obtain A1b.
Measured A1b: 19.9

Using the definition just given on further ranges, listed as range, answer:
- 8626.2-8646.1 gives 19.5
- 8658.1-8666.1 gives 16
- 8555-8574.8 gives 20.4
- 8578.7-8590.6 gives 20.6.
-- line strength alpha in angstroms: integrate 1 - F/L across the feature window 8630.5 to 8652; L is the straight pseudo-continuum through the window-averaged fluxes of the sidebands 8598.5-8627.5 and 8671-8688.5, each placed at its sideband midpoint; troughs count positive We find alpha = 0.3 angstroms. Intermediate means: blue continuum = 19.6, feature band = 19.5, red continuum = 19.9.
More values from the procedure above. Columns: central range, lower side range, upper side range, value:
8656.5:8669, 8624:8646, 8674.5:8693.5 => 1.8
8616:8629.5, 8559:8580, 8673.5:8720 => 0.8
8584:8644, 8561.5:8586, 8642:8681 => 2.5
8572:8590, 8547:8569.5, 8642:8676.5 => -1.3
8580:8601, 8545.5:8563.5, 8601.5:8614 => -0.5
